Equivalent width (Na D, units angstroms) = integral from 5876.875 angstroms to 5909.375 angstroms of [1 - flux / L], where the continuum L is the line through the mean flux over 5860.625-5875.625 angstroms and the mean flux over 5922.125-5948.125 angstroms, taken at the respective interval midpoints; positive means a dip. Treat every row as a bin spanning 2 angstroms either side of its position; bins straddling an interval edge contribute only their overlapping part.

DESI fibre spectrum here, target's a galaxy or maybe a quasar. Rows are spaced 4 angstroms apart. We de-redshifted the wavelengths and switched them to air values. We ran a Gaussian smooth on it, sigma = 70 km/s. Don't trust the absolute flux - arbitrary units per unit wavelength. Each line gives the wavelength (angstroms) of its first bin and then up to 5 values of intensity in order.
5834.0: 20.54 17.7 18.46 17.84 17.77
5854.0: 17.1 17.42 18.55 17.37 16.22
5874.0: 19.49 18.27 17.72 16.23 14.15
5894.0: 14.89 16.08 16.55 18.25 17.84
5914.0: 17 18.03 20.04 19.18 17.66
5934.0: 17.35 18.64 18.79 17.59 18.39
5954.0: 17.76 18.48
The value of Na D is 2.70 angstroms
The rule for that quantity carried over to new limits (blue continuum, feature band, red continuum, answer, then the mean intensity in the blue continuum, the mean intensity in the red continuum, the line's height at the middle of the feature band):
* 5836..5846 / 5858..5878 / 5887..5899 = -1.73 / 18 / 15.1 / 16.5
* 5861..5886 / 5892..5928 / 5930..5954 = 0.80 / 17.8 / 18.1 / 17.9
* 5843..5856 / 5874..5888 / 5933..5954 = 0.08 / 17.6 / 18.2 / 17.8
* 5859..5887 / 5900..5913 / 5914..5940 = 0.45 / 17.7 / 18.4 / 18.1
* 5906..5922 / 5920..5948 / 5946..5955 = -0.72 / 18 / 18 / 18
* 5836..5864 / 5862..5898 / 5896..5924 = 1.85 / 17.8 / 17.7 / 17.8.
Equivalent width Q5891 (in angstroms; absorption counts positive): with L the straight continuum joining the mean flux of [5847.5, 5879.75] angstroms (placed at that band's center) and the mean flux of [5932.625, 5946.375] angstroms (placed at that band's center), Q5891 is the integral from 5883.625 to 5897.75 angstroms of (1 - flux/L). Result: 2.1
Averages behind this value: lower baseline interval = 17.8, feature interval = 15.3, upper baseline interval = 18.2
